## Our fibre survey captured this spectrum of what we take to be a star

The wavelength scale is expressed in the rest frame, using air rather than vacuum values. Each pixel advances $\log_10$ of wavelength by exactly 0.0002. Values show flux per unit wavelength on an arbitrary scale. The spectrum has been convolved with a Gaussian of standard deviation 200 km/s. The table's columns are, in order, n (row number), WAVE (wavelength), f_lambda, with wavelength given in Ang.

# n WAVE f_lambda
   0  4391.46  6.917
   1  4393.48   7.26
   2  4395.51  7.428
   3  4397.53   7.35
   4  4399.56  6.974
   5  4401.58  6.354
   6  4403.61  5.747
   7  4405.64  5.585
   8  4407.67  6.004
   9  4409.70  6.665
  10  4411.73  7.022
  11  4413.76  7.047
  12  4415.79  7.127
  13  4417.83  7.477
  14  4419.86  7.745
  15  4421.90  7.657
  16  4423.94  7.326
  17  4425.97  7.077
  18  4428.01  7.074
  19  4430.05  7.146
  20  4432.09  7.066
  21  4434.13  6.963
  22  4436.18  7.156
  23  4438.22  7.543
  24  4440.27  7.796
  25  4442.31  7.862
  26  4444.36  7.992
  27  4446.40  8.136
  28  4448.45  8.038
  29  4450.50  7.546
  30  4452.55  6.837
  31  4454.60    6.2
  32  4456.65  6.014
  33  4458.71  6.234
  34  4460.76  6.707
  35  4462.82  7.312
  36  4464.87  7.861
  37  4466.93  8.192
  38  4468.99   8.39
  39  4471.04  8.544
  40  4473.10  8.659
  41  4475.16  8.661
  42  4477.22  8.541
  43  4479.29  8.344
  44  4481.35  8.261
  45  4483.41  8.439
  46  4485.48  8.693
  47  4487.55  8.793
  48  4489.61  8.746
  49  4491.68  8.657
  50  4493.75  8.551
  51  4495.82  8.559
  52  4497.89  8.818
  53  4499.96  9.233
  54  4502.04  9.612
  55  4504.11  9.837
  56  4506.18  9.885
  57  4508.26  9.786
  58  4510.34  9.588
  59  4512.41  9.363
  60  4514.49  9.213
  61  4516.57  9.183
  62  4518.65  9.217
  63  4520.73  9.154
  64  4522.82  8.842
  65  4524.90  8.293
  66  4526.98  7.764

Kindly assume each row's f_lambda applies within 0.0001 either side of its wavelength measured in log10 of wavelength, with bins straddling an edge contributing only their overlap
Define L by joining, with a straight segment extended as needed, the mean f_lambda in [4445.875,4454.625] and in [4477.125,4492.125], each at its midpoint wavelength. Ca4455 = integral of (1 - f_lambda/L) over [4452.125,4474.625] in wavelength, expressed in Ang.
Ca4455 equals 1.4 Ang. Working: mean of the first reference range 7.44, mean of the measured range 7.4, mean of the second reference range 8.55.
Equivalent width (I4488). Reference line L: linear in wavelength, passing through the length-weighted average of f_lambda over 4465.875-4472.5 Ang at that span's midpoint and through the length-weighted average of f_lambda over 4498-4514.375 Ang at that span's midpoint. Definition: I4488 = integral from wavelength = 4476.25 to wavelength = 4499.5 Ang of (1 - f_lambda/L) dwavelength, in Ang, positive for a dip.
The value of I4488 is 1.0 Ang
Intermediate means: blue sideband 8.39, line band 8.6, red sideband 9.55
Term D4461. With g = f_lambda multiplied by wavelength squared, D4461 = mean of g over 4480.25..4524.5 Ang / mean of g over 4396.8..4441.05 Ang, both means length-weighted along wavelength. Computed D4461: 1.35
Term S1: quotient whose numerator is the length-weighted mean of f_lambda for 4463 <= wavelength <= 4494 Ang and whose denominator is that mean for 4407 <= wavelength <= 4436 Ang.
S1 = 1.2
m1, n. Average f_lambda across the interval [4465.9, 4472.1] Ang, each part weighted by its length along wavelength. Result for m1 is 8.38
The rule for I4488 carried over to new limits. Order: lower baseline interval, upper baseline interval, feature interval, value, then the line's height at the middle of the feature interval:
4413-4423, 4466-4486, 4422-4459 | 2.7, 7.82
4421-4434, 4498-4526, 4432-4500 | 2.1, 8.16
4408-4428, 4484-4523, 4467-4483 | 0.0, 8.49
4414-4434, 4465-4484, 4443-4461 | 1.8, 7.91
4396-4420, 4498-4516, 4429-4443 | 0.3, 7.52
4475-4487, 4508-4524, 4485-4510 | -0.8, 8.85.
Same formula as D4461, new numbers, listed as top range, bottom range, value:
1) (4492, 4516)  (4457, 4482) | 1.19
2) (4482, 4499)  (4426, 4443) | 1.22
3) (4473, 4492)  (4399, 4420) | 1.33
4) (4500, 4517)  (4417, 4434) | 1.36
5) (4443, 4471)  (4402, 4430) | 1.09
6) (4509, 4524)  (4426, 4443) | 1.31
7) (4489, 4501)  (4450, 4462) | 1.36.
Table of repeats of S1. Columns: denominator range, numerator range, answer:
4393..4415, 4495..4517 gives 1.41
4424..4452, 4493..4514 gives 1.25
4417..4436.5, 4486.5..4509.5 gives 1.26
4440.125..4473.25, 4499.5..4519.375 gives 1.26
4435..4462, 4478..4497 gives 1.18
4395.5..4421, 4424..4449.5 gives 1.10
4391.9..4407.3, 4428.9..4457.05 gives 1.10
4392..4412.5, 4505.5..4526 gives 1.39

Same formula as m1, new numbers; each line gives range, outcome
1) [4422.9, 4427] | 7.21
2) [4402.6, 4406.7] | 5.67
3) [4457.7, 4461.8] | 6.47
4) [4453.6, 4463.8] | 6.49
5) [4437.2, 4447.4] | 7.87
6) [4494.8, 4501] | 8.87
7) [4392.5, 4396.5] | 7.33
